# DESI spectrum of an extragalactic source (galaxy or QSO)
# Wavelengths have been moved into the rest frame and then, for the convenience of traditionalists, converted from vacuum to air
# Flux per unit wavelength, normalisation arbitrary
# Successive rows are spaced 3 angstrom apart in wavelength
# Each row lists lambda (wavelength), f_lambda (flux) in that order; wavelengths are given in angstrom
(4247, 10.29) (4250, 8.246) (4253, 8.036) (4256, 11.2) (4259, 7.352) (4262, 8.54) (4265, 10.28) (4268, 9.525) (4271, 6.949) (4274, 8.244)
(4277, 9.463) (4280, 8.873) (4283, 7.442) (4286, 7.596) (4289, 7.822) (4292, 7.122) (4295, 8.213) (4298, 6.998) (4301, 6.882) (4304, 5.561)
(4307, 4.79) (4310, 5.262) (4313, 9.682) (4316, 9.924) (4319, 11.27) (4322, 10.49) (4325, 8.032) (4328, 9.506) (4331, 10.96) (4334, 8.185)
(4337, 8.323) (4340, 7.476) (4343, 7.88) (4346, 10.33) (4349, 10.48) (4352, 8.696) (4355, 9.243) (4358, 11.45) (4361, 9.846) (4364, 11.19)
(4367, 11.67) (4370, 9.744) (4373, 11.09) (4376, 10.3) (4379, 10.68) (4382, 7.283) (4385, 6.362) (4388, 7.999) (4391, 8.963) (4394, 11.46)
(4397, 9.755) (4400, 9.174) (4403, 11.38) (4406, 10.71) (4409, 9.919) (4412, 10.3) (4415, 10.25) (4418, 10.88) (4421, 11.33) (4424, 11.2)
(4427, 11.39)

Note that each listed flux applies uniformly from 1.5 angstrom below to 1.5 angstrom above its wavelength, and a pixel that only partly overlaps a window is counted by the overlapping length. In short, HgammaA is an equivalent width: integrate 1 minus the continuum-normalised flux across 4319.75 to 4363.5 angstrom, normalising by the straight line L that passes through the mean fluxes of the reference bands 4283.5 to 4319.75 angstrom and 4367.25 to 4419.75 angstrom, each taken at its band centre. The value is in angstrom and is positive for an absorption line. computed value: -4.7 angstrom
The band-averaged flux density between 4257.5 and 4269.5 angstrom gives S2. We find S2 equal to 8.92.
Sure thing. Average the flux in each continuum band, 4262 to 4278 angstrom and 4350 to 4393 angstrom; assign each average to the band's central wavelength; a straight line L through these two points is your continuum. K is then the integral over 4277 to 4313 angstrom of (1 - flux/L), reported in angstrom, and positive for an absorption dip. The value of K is 7.4 angstrom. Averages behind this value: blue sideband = 8.84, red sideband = 9.64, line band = 7.18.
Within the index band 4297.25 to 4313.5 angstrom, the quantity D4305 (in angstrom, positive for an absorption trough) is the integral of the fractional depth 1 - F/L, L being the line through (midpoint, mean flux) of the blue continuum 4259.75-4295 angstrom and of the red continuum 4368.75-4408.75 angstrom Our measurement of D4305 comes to 4.4 angstrom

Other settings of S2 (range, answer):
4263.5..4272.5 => 8.92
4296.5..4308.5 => 6.06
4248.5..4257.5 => 9.16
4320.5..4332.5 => 9.75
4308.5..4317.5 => 8.29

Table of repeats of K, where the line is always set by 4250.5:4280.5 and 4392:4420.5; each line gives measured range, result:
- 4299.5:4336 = 4.1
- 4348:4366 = -0.6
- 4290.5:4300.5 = 1.9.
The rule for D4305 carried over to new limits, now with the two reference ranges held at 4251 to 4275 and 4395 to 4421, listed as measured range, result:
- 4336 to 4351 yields 1.2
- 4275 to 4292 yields 1.6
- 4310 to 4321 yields -0.3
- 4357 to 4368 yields -1.2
